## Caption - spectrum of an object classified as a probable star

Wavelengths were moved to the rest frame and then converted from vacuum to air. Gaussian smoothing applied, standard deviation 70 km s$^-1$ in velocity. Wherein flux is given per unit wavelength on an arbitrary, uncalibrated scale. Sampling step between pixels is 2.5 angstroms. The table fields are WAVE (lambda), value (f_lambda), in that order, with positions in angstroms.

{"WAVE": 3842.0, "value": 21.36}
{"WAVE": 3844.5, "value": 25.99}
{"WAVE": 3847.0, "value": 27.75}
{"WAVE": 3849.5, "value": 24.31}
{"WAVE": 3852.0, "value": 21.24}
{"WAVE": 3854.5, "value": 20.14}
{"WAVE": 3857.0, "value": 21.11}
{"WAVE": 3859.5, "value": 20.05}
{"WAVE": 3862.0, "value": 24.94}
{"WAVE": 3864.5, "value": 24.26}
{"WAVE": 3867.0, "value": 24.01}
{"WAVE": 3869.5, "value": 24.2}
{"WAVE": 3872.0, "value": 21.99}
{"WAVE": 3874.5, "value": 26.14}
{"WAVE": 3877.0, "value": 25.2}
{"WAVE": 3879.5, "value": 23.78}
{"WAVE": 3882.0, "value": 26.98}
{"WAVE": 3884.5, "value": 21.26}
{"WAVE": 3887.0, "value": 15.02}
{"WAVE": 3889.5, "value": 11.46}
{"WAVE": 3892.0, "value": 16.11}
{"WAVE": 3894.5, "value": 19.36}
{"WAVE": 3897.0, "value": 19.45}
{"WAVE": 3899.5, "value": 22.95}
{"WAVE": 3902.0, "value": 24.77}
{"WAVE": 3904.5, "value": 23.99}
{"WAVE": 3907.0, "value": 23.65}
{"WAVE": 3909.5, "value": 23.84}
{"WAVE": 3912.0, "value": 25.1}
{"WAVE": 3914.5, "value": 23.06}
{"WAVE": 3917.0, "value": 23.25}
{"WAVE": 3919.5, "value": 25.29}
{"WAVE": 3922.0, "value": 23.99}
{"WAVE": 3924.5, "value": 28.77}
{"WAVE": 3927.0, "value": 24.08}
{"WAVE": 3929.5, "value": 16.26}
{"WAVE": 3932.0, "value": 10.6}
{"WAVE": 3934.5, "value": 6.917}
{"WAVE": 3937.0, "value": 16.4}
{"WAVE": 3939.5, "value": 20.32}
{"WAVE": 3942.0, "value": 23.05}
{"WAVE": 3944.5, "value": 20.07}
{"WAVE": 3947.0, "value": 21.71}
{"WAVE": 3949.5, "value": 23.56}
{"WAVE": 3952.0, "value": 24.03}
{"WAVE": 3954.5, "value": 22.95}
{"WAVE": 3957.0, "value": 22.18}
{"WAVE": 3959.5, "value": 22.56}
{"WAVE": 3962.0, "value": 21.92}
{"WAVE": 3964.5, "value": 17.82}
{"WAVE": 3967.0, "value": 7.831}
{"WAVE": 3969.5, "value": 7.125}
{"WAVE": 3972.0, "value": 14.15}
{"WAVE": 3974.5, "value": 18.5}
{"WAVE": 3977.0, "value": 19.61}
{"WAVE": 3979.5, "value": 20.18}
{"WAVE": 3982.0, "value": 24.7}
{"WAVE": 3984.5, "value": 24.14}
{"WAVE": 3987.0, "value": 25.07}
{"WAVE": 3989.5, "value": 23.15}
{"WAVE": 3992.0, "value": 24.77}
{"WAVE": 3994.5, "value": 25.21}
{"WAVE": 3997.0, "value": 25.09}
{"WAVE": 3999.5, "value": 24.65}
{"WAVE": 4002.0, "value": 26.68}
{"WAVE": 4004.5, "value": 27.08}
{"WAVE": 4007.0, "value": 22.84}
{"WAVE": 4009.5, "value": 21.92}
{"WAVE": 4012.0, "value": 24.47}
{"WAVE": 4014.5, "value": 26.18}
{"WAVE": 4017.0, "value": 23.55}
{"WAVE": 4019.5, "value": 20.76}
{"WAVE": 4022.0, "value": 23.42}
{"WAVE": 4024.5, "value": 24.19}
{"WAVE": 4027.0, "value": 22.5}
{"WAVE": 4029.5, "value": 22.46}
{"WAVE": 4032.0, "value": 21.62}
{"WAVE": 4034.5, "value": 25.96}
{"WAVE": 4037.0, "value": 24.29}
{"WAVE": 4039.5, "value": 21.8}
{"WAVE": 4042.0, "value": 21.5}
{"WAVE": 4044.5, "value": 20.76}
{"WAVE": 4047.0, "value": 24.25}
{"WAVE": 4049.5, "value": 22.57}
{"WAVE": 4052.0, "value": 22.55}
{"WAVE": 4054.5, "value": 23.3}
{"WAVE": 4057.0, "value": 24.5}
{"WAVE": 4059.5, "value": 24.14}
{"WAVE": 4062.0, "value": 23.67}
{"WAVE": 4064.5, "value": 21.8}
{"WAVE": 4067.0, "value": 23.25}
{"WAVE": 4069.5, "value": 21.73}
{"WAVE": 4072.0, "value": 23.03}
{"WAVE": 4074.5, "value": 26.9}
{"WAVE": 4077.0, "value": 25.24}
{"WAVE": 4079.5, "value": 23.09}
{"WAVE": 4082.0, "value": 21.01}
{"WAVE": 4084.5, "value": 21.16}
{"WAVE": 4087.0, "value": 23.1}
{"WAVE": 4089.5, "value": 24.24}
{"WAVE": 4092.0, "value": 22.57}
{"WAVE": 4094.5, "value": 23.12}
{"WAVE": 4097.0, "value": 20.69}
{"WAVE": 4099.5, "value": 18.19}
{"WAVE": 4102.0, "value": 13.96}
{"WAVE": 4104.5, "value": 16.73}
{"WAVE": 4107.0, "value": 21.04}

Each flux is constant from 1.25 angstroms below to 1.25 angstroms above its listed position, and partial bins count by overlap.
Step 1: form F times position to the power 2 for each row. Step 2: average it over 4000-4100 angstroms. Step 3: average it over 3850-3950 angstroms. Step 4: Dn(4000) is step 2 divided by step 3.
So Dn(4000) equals 1.17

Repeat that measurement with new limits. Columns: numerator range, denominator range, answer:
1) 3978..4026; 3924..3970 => 1.31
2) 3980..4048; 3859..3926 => 1.11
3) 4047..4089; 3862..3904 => 1.17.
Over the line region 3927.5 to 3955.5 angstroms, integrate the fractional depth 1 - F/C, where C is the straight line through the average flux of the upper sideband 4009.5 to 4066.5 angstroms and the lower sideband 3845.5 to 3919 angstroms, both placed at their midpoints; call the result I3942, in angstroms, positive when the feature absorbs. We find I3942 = 4.8 angstroms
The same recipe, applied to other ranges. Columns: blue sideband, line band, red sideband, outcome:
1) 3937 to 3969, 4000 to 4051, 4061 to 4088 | -3.6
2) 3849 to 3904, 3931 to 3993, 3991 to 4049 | 9.7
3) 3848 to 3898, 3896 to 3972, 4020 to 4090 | 5.5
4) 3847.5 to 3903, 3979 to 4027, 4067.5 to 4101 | -4.0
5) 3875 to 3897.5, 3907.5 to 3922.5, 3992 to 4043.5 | -2.3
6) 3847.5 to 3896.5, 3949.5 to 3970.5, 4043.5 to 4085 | 3.4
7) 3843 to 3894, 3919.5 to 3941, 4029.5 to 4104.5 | 3.3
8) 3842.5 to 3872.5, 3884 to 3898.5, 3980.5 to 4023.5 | 4.0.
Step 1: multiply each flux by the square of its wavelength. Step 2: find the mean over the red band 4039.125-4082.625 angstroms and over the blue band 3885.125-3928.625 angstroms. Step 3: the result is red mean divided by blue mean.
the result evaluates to 1.14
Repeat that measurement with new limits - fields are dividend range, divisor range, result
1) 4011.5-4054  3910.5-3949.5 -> 1.17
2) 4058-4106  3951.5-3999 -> 1.12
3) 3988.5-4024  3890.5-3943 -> 1.21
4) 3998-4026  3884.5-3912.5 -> 1.25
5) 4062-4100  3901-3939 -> 1.16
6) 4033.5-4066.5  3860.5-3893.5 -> 1.15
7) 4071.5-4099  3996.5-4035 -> 0.99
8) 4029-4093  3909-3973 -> 1.24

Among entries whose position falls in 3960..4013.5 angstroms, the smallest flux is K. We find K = 7.125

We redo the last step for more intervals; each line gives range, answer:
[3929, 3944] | 6.917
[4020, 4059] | 20.76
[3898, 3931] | 16.26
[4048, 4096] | 21.01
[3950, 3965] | 17.82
